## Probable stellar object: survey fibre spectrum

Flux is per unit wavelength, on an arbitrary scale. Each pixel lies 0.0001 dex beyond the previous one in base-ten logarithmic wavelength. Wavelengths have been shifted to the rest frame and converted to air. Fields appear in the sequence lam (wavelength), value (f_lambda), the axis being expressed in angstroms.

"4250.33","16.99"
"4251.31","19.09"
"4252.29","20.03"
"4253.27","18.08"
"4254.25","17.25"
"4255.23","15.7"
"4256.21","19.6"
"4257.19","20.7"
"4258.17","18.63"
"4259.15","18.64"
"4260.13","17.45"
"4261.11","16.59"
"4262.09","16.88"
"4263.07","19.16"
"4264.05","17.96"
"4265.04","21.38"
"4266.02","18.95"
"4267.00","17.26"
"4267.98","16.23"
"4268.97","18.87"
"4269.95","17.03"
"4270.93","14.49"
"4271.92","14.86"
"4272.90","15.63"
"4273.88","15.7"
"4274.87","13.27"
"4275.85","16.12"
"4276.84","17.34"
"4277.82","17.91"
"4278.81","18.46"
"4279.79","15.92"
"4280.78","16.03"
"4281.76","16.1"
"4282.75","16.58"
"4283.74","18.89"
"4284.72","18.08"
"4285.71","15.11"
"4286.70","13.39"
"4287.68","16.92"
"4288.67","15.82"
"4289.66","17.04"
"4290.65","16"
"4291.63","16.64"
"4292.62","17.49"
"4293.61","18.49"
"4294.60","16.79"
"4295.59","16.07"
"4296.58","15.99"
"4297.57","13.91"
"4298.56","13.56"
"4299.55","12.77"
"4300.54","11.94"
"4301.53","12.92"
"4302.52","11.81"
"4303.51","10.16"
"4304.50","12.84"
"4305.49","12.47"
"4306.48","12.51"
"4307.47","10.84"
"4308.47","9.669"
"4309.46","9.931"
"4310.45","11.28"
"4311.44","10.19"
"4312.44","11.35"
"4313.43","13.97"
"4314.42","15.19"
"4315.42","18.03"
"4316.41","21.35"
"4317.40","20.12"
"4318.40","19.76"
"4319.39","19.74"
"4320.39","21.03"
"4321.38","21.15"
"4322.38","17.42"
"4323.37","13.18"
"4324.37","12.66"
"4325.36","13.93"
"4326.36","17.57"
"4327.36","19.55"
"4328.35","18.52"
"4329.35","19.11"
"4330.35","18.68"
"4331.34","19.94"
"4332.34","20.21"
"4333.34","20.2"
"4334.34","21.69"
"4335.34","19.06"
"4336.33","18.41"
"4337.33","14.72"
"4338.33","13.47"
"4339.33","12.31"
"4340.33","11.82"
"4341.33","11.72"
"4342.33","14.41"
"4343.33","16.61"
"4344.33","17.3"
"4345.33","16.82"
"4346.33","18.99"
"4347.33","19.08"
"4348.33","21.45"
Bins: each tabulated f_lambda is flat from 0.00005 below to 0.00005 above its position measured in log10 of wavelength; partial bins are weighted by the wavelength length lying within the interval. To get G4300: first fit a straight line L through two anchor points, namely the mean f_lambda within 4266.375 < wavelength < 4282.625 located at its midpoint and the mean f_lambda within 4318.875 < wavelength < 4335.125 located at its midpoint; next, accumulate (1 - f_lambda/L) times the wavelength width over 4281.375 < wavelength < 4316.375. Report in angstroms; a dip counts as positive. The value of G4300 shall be 5.8 angstroms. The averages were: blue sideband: 16.4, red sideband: 18.4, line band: 14.4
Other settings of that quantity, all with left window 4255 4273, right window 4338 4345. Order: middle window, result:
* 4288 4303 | 1.0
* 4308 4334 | -3.1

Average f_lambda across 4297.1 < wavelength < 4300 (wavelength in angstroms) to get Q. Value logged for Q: 13.4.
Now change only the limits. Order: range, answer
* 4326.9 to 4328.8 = 19.1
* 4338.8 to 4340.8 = 12.1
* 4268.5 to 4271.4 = 16.8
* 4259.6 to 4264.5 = 17.6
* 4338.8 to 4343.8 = 13.3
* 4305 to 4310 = 11.1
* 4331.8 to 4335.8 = 20.3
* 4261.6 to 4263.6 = 18.1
